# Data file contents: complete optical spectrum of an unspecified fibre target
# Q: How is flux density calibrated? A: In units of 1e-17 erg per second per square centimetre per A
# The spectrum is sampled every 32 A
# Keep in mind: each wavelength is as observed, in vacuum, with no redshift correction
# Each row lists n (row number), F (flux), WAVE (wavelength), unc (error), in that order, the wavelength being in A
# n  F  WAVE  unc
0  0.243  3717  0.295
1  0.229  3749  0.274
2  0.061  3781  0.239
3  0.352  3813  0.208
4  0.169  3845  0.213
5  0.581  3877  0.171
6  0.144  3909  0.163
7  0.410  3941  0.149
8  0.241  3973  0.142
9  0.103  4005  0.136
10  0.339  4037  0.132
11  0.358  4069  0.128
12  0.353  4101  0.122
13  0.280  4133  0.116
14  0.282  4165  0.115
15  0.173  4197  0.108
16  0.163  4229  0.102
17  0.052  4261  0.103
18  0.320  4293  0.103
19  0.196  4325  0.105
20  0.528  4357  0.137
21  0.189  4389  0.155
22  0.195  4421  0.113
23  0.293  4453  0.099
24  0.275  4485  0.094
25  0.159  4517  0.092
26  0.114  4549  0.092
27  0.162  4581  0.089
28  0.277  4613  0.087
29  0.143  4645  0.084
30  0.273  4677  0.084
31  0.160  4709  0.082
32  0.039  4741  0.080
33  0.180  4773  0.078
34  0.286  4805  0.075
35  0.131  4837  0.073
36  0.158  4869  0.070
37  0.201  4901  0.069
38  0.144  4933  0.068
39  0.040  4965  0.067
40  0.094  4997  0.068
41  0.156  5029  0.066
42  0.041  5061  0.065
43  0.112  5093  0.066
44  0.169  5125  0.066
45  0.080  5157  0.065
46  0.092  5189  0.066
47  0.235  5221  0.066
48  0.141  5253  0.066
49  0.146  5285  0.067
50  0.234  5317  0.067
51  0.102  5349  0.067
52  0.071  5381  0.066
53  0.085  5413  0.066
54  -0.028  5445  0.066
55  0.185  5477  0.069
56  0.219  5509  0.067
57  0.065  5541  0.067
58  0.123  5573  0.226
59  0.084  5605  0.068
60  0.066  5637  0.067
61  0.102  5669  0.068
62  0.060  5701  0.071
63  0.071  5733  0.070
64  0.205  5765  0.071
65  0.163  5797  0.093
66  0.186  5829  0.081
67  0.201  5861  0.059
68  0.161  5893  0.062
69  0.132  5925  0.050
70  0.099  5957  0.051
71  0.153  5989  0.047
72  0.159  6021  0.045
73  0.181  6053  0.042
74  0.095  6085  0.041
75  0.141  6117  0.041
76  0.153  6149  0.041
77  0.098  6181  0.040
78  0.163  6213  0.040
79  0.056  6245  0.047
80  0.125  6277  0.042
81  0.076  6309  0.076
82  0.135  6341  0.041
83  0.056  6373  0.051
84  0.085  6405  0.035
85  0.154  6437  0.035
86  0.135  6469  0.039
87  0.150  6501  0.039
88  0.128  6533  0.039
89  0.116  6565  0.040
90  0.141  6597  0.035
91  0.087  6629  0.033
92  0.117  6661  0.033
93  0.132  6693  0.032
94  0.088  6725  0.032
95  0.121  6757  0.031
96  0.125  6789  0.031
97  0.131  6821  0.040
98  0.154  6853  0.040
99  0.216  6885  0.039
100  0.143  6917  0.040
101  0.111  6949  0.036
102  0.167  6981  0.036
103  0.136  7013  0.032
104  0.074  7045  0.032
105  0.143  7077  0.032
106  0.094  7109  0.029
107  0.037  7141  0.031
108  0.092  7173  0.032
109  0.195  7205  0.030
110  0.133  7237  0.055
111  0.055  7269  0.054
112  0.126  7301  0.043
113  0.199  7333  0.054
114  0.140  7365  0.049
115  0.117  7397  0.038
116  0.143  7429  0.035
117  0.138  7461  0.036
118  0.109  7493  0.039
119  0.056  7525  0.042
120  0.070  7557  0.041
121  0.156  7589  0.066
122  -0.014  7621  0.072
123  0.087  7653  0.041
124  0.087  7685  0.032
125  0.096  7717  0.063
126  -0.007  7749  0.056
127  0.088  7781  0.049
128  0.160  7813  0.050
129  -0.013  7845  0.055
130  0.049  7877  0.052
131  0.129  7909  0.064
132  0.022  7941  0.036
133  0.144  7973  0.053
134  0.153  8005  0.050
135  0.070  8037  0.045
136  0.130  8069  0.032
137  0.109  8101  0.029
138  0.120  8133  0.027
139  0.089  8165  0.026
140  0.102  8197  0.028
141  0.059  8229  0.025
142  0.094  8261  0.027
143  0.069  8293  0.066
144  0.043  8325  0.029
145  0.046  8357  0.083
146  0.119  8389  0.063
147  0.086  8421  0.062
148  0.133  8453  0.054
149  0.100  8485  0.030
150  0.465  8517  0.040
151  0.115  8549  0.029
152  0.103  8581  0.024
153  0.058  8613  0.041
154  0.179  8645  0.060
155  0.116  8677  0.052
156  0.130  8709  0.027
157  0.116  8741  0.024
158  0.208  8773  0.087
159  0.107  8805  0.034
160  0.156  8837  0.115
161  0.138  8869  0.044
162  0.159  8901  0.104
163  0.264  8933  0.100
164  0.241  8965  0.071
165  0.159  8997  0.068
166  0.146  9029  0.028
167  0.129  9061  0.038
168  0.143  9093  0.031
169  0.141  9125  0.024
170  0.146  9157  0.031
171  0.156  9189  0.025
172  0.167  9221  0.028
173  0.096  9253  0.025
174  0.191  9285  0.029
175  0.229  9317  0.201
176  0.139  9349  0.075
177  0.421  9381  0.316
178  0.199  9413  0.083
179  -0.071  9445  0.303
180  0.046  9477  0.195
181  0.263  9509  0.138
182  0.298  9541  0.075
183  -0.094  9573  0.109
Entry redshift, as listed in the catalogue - 1.28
